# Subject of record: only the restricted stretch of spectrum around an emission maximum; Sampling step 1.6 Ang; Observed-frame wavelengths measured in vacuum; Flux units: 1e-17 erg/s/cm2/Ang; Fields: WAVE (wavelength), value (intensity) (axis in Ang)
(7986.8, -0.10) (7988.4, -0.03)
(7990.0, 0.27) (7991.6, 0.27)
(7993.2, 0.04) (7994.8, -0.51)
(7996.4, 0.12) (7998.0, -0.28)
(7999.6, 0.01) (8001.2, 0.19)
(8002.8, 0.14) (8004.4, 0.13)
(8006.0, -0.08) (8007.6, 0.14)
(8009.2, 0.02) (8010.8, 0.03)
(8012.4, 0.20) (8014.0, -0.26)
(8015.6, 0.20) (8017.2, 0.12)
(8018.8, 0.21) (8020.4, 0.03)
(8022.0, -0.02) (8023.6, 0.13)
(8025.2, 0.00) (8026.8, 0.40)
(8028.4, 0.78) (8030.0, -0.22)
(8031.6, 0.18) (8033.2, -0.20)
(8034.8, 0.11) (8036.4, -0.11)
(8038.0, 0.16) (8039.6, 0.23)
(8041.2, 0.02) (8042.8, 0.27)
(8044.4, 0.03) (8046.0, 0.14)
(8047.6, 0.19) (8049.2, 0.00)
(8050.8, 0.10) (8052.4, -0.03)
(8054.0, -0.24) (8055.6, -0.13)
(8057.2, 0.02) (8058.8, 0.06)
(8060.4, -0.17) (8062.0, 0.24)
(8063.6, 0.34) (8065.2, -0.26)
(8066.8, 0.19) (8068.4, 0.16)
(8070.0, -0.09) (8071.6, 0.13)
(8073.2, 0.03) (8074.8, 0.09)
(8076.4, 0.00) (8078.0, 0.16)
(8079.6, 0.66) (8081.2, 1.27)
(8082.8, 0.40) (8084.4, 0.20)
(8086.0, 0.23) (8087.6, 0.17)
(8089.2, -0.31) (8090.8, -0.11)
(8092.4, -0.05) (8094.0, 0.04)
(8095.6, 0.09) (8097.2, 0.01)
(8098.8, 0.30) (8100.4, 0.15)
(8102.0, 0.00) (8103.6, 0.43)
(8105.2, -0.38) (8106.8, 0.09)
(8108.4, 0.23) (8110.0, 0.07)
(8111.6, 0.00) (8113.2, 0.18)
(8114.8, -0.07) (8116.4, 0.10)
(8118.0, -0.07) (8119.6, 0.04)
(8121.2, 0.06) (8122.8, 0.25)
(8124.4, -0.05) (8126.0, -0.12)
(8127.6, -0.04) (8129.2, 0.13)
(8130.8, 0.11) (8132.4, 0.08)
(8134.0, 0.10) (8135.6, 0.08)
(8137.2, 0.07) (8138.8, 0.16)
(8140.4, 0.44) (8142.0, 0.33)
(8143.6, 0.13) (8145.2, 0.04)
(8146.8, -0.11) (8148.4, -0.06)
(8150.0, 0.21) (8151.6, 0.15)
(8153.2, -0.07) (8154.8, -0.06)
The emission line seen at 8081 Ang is Hbeta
